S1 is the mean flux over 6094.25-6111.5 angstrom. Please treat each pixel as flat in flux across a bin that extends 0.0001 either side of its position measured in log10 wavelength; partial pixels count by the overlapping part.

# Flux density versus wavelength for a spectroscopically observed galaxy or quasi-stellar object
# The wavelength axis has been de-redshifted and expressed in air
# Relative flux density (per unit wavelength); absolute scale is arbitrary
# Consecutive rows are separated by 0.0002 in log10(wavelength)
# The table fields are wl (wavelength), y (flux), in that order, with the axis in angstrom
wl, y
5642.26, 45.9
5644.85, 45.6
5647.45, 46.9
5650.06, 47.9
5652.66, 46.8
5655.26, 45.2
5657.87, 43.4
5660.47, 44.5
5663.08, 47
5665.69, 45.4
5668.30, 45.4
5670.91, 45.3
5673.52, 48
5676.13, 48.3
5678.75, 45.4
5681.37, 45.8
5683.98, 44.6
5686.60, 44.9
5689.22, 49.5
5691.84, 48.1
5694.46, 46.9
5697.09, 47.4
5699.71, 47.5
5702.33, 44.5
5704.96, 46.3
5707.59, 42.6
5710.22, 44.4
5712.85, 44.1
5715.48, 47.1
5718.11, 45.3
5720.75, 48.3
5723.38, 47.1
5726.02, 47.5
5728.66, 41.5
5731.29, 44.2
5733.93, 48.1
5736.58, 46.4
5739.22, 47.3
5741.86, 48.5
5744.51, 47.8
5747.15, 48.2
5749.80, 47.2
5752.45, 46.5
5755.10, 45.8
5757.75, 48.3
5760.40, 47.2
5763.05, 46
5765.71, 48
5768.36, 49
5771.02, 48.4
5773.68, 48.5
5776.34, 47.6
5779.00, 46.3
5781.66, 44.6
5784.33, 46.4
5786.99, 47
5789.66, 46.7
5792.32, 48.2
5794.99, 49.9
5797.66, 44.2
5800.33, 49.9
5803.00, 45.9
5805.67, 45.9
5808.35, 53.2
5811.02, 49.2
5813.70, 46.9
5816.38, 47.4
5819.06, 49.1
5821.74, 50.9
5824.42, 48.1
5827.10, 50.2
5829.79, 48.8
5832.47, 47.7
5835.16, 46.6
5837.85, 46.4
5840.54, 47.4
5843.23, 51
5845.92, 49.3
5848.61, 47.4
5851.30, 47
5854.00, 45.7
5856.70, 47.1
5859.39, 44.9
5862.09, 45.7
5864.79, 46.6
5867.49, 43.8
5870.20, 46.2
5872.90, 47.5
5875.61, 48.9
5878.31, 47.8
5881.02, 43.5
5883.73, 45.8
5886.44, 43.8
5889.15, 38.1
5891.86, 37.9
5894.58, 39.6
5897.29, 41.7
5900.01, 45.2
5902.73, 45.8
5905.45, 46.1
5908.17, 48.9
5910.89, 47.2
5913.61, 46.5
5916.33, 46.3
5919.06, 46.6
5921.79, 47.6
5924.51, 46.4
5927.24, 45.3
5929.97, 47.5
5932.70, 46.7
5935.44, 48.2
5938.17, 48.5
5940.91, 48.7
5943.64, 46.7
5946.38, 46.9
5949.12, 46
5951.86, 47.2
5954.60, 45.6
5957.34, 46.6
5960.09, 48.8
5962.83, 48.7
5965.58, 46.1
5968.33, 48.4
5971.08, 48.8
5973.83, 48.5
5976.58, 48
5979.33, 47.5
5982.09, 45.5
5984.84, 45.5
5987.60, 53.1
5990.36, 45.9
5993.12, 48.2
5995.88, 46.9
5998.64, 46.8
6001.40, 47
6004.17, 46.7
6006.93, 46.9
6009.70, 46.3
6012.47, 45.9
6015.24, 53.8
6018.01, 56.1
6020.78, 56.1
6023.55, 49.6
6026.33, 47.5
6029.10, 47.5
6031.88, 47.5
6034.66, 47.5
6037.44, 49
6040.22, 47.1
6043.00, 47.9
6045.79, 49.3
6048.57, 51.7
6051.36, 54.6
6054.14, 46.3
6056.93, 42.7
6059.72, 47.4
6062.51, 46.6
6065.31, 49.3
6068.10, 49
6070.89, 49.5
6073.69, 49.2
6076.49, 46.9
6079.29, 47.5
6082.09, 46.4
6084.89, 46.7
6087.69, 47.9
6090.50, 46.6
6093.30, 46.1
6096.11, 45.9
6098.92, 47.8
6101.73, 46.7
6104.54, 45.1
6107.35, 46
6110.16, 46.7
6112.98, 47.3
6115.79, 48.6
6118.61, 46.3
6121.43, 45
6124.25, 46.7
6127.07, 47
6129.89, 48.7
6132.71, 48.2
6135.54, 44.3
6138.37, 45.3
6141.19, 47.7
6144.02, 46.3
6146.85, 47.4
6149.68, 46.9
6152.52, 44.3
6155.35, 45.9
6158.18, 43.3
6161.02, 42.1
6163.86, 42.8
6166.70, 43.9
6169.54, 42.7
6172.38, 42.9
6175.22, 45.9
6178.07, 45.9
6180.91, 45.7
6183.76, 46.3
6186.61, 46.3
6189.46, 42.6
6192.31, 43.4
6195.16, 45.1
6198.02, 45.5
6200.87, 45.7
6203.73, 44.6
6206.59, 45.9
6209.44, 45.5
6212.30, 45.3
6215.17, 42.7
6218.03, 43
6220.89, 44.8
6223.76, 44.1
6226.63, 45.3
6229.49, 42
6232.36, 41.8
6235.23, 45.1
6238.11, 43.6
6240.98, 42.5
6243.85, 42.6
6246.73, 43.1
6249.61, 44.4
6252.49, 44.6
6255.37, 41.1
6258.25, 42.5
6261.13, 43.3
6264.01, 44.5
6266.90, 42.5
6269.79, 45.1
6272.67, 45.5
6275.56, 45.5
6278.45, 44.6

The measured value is 46.4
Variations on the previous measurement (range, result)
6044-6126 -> 47.4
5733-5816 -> 47.5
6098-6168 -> 46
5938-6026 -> 48.2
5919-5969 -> 47.2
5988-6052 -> 48.9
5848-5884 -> 46.3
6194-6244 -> 44.2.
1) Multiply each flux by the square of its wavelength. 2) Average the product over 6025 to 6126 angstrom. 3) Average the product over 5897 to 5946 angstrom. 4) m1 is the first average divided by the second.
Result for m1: 1.07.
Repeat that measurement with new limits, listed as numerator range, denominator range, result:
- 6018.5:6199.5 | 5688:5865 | 1.11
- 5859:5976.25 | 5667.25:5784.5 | 1.06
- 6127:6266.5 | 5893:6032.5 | 1.01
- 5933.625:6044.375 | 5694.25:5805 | 1.12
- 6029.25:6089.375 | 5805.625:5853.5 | 1.07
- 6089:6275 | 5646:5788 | 1.13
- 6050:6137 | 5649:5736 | 1.18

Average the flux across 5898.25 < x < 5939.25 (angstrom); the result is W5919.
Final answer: 46.8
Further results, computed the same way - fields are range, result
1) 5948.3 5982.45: 47.4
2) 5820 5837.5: 48.6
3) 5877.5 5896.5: 42.2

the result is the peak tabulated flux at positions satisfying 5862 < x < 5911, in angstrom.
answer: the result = 48.9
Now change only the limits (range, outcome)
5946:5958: 47.2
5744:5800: 49.9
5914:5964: 48.8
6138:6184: 47.7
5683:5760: 49.5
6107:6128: 48.6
